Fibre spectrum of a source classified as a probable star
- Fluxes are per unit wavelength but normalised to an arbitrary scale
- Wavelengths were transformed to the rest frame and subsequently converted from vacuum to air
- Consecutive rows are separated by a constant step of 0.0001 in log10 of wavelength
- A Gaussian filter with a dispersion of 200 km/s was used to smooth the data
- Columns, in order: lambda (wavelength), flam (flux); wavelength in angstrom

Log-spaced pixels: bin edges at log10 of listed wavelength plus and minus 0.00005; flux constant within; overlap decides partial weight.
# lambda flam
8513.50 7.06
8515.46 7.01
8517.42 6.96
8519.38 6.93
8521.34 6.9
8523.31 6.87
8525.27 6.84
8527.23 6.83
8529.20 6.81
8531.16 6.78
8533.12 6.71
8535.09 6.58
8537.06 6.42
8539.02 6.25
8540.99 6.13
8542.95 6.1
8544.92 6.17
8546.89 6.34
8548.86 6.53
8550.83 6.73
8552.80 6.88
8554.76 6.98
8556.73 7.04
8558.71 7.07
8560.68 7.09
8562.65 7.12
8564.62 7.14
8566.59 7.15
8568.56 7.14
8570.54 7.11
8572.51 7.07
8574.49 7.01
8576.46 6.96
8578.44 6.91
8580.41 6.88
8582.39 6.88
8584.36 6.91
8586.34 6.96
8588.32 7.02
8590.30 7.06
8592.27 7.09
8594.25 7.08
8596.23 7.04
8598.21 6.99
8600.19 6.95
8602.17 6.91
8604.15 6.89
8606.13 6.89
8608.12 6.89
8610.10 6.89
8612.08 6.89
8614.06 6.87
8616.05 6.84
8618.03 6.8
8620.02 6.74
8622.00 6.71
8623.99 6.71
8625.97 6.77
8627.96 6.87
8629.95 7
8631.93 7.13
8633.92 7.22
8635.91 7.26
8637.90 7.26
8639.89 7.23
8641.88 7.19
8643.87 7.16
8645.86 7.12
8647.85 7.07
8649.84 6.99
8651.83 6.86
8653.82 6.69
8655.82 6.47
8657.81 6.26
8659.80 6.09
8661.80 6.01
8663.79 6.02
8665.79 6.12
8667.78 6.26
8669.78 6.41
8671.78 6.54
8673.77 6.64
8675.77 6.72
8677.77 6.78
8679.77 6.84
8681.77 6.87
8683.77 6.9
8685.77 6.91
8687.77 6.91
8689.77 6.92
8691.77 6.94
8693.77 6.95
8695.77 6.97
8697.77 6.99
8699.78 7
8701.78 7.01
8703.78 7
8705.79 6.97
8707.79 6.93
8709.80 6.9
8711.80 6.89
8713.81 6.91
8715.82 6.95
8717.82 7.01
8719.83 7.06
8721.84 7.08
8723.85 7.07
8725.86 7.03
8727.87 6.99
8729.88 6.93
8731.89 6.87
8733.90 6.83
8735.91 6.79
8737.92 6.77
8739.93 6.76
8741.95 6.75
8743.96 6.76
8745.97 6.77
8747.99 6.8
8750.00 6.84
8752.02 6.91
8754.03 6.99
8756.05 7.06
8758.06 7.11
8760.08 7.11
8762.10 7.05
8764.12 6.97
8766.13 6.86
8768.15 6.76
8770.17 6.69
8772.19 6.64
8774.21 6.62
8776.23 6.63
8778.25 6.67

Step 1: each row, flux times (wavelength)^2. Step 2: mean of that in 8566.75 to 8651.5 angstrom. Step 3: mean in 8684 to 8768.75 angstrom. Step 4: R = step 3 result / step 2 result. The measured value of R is 1.02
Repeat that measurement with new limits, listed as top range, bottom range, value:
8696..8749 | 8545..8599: 1.03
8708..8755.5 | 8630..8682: 1.04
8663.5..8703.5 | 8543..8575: 1.01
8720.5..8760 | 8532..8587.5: 1.06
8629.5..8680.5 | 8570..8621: 0.98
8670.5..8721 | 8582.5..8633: 1.02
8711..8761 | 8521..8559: 1.09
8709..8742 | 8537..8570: 1.07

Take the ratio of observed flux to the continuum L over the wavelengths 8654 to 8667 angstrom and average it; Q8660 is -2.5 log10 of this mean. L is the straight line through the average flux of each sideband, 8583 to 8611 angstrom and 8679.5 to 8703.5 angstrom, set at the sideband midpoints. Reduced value 0.12 mag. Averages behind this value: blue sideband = 6.97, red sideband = 6.94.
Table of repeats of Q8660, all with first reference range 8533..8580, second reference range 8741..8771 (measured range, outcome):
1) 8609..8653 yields -0.02 mag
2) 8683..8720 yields -0.01 mag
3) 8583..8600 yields -0.03 mag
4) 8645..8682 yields 0.05 mag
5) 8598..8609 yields -0.02 mag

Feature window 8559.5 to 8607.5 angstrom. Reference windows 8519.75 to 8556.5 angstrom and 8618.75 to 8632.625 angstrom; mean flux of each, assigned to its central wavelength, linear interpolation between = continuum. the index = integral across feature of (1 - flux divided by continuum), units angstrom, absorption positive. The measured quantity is -2.0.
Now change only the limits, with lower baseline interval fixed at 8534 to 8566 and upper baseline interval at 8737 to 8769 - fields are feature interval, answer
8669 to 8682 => 0.24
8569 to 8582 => -0.57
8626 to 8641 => -0.79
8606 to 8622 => -0.24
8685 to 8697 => -0.19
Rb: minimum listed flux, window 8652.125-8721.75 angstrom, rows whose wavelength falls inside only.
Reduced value 6.01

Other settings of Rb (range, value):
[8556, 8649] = 6.71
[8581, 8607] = 6.88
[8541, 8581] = 6.1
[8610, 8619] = 6.8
